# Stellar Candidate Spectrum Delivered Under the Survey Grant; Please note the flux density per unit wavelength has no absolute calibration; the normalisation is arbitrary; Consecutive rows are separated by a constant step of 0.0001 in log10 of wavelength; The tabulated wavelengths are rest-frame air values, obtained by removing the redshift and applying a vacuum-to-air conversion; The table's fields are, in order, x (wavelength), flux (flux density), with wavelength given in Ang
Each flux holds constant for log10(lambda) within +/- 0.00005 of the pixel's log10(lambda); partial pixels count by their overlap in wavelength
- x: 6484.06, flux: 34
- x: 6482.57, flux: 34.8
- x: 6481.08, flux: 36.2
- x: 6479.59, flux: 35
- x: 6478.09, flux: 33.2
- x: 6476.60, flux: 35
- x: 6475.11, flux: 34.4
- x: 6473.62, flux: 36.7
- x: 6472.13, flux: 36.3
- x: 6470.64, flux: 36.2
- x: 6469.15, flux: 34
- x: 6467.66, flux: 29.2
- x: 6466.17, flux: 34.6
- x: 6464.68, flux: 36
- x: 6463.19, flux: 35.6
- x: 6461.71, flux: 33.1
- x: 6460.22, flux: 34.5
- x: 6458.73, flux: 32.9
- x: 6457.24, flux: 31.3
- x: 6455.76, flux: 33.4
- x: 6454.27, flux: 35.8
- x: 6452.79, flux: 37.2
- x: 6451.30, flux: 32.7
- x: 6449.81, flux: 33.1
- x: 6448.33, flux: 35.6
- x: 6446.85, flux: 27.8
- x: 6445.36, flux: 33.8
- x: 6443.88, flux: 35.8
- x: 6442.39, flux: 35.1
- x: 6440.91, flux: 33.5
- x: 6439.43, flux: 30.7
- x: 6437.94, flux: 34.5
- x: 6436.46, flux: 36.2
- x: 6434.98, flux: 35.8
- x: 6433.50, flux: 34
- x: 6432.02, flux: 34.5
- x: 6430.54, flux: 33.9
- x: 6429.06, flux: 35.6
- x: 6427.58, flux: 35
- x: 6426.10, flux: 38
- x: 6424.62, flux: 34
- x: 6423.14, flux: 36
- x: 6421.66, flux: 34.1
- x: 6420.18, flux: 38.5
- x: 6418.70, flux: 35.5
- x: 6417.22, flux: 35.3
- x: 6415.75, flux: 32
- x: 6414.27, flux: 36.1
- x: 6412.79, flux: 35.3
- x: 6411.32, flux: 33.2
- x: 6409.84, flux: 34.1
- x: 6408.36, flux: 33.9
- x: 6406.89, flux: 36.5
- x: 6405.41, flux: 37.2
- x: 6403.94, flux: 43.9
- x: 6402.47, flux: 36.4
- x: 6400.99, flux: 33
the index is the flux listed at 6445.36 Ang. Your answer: 33.8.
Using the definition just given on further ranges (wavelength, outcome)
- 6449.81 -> 33.1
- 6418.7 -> 35.5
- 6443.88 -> 35.8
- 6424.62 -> 34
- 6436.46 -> 36.2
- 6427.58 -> 35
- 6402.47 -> 36.4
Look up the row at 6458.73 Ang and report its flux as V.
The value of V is 32.9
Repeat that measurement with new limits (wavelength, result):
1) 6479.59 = 35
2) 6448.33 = 35.6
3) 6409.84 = 34.1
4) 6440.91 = 33.5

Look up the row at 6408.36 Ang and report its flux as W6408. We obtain 33.9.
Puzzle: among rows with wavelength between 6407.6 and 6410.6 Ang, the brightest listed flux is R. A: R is 34.1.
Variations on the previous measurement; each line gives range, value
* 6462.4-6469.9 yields 36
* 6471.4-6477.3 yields 36.7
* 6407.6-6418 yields 36.1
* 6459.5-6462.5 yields 34.5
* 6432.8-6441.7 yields 36.2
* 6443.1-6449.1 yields 35.8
